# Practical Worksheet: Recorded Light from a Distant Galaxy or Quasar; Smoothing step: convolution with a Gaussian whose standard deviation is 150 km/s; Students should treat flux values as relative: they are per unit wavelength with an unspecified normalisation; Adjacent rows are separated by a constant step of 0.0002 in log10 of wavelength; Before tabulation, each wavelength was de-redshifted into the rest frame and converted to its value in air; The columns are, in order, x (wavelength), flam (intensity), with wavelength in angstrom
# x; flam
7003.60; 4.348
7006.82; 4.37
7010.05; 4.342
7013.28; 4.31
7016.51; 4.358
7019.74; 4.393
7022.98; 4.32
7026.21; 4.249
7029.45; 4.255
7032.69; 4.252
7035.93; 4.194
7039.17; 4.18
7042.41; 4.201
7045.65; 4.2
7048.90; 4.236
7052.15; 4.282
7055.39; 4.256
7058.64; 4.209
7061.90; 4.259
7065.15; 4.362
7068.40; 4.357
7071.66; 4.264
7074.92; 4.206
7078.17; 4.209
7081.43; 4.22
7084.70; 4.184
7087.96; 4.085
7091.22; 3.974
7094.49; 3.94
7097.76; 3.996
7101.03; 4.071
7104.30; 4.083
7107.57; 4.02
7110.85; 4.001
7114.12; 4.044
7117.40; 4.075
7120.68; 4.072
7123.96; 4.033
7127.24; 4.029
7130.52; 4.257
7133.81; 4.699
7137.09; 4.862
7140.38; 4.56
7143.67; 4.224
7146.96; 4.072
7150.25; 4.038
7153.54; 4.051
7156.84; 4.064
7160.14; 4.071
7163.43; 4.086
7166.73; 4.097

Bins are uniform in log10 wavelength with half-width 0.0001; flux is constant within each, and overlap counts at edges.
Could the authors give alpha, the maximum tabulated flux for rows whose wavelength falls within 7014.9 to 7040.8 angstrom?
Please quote 4.393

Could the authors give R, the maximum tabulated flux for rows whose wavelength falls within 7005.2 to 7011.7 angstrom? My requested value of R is 4.37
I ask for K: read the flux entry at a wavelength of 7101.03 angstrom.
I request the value 4.071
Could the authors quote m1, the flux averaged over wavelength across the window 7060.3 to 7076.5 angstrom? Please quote 4.29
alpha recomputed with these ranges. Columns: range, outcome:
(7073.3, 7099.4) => 4.22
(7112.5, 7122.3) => 4.075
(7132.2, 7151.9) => 4.862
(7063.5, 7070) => 4.362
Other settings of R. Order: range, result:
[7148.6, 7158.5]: 4.064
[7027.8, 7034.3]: 4.255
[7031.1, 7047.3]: 4.252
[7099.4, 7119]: 4.083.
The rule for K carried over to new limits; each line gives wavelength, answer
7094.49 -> 3.94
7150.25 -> 4.038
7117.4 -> 4.075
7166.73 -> 4.097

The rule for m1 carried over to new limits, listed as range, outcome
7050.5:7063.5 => 4.25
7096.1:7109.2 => 4.04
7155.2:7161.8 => 4.07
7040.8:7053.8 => 4.23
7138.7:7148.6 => 4.29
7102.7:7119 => 4.04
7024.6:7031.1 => 4.25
